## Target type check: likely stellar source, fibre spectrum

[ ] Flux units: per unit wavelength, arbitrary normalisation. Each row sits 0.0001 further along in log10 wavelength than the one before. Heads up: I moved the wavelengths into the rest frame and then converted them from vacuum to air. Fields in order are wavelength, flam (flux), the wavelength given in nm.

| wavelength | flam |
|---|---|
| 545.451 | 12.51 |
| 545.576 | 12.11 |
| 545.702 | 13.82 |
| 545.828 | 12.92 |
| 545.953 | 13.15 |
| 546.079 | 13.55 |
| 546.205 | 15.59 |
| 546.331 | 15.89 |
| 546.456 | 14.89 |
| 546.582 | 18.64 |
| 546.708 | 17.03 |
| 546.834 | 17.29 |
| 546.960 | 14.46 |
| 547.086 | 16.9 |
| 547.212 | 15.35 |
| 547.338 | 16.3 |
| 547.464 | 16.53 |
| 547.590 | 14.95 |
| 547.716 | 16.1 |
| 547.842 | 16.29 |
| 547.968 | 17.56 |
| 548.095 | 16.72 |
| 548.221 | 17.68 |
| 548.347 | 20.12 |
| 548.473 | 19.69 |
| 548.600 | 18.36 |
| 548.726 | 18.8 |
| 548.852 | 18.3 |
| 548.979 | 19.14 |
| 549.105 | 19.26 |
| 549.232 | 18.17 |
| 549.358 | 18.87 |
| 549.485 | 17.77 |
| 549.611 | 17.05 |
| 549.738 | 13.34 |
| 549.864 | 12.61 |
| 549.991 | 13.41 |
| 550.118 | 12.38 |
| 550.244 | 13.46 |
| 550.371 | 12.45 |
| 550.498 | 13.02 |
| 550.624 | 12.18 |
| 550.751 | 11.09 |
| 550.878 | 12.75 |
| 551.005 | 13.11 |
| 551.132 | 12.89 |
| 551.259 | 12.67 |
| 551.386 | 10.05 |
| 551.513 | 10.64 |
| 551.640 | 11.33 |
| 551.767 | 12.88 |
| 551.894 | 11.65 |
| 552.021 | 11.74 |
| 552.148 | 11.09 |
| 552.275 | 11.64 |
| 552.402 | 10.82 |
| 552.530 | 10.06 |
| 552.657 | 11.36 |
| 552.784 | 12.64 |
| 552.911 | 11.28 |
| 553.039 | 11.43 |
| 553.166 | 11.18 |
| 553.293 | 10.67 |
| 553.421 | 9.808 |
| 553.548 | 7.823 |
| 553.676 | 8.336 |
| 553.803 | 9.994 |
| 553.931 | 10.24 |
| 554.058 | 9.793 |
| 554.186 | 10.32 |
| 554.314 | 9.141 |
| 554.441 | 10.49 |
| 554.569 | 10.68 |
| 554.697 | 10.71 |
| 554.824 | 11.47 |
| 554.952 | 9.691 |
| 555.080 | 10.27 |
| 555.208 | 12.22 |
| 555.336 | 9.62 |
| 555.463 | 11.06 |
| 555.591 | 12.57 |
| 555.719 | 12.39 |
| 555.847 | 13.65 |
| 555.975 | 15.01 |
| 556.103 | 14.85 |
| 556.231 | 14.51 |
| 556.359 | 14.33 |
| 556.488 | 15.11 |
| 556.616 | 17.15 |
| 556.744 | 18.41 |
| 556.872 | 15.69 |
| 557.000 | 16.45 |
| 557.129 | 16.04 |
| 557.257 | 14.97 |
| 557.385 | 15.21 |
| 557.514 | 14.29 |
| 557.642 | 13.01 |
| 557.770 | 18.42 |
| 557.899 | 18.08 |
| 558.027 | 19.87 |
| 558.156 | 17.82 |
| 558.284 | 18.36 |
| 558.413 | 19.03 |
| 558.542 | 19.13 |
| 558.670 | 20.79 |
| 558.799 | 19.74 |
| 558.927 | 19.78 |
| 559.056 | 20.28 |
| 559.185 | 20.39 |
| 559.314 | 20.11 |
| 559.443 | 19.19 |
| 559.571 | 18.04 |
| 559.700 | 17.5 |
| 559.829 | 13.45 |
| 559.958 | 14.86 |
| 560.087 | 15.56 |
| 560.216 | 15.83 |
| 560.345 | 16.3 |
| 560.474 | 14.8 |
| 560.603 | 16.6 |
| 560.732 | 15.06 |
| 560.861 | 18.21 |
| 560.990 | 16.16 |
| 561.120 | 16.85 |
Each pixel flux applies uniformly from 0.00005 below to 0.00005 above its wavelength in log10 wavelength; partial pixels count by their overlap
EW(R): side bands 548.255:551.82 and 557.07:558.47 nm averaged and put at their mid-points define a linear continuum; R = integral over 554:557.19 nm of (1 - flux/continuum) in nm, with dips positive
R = 0.67 nm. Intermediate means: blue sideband 14.9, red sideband 16.8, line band 12.9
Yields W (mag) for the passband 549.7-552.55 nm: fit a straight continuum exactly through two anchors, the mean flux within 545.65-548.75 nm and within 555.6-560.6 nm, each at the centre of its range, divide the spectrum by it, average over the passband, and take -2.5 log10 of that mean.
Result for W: 0.34 mag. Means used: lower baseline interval 16.3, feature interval 12.1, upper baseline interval 16.8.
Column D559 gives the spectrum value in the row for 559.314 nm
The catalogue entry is 20.11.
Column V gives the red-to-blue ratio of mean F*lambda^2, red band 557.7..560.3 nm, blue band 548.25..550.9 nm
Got 1.2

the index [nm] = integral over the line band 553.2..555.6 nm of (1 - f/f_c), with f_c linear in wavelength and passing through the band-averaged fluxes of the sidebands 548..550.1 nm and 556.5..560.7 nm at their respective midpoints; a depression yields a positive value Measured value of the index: 0.98 nm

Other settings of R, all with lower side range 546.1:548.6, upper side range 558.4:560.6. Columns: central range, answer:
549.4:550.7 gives 0.24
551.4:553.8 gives 0.88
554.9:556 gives 0.36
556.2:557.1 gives 0.08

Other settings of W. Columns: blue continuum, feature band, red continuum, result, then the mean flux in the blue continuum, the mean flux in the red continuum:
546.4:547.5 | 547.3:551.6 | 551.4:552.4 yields -0.10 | 16.4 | 11.5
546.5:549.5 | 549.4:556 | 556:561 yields 0.43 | 17.5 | 17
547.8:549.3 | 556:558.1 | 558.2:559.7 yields 0.20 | 18.4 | 19.4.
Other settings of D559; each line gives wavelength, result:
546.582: 18.64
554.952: 9.691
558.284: 18.36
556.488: 15.11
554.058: 9.793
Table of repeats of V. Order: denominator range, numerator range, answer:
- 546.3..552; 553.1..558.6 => 0.90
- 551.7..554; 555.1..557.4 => 1.34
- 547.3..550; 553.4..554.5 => 0.56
